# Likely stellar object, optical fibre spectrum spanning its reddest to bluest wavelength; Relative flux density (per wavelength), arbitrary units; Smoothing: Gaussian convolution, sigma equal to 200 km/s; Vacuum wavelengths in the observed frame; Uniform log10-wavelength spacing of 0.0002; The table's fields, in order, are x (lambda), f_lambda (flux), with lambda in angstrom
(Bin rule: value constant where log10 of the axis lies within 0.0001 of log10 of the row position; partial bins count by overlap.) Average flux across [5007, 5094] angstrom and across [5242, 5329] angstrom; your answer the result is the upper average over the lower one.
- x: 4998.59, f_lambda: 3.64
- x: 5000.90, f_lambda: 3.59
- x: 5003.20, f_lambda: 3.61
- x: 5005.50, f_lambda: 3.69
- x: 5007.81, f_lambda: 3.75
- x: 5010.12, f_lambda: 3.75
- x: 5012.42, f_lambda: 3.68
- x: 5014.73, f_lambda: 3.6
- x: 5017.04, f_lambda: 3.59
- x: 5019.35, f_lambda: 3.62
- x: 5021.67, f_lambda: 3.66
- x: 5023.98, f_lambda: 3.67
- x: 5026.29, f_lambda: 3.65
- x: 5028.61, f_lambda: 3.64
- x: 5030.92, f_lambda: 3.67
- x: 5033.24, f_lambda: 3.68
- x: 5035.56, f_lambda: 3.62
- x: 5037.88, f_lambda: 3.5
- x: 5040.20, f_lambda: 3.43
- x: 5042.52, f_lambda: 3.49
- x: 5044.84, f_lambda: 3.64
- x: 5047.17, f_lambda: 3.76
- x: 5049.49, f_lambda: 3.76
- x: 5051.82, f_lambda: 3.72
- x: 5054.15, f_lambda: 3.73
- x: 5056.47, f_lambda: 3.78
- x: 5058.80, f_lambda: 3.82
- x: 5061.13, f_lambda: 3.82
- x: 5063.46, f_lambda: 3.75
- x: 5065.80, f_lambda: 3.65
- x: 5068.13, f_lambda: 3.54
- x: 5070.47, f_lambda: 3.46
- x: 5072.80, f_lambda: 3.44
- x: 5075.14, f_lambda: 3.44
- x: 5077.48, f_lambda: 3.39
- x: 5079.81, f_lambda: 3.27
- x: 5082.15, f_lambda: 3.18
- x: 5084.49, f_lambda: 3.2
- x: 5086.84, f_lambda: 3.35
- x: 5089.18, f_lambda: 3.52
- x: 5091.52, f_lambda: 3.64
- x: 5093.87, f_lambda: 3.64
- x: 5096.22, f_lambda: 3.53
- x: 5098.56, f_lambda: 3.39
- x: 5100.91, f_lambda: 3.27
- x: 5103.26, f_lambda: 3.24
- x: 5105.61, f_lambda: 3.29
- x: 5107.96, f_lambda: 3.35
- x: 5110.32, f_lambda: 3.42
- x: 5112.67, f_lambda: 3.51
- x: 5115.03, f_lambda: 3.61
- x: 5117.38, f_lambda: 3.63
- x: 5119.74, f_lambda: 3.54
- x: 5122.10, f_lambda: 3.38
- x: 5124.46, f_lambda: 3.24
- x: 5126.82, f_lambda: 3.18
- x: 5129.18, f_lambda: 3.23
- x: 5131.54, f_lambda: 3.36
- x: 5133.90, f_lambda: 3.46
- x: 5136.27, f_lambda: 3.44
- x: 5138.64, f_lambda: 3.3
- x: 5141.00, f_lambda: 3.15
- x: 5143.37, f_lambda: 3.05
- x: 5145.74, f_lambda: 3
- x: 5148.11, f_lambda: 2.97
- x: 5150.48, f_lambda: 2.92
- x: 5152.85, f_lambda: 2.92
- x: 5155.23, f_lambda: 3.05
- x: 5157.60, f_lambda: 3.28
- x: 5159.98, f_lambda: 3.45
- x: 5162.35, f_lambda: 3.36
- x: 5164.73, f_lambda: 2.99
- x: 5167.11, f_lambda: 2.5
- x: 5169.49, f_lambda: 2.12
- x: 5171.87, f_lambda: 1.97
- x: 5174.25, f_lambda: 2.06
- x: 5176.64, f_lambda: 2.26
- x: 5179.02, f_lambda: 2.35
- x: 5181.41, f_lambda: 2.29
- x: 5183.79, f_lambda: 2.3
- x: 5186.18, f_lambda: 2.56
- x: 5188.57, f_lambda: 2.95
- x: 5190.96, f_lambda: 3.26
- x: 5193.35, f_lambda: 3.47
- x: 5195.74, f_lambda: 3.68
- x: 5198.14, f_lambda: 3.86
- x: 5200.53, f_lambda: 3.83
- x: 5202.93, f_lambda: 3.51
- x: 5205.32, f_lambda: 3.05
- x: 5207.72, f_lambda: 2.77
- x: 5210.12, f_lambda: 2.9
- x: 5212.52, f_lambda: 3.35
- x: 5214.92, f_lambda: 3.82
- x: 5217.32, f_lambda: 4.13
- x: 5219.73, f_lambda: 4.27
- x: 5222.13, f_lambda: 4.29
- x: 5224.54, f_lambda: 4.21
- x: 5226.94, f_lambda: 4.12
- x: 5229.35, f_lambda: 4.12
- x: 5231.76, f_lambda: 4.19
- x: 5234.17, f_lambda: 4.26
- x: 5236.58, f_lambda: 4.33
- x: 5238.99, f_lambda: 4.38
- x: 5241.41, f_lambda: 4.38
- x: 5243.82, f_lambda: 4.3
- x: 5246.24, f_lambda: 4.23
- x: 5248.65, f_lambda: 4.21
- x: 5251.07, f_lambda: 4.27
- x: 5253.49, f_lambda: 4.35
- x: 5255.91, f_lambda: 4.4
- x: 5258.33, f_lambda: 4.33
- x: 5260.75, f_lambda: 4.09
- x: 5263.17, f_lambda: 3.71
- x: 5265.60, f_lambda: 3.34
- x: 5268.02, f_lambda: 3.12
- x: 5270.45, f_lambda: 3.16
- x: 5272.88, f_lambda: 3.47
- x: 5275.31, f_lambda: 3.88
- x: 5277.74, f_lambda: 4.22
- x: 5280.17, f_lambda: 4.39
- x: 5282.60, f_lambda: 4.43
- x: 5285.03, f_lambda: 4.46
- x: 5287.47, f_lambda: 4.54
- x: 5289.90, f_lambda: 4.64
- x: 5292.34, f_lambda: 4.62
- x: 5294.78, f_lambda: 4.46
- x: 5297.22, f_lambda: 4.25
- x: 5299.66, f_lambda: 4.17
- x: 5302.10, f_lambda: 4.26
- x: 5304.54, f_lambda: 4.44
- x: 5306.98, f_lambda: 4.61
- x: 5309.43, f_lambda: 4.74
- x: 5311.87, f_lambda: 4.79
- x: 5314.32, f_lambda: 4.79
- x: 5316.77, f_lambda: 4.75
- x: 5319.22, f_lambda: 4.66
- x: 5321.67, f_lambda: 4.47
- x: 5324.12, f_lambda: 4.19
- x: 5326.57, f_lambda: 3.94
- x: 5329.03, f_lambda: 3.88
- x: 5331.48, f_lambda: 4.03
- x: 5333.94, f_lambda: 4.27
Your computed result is 1.2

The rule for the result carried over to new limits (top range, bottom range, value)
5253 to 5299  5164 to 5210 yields 1.45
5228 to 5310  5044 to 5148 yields 1.22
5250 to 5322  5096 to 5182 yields 1.38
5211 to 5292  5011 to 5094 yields 1.15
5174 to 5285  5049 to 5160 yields 1.09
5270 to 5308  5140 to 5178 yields 1.52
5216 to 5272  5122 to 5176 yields 1.36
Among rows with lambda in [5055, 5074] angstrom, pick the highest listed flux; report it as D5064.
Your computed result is 3.82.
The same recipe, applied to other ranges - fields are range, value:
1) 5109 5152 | 3.63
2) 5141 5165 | 3.45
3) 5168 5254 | 4.38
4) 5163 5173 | 2.99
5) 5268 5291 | 4.64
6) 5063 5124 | 3.75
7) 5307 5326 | 4.79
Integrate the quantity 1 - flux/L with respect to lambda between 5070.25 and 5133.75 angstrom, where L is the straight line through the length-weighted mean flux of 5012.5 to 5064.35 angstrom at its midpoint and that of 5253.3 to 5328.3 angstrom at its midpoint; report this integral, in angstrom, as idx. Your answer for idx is 6.9 angstrom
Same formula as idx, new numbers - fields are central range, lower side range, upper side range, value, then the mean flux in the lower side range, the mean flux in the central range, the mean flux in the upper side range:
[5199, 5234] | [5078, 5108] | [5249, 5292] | 0.78 angstrom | 3.38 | 3.77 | 4.06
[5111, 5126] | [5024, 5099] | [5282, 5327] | 1.23 angstrom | 3.57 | 3.48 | 4.5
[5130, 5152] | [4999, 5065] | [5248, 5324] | 4.15 angstrom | 3.67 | 3.18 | 4.26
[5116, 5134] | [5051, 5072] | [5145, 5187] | -1.73 angstrom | 3.69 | 3.38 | 2.68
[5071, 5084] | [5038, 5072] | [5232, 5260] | 1.37 angstrom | 3.66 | 3.34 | 4.31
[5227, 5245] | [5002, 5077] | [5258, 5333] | -0.81 angstrom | 3.64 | 4.27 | 4.22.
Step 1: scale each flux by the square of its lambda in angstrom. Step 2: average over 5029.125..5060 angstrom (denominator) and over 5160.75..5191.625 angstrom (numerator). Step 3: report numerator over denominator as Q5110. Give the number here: 0.73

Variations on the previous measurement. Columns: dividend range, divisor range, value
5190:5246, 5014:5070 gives 1.13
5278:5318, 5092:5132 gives 1.42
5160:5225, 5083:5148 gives 0.96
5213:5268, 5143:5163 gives 1.38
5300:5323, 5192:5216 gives 1.40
